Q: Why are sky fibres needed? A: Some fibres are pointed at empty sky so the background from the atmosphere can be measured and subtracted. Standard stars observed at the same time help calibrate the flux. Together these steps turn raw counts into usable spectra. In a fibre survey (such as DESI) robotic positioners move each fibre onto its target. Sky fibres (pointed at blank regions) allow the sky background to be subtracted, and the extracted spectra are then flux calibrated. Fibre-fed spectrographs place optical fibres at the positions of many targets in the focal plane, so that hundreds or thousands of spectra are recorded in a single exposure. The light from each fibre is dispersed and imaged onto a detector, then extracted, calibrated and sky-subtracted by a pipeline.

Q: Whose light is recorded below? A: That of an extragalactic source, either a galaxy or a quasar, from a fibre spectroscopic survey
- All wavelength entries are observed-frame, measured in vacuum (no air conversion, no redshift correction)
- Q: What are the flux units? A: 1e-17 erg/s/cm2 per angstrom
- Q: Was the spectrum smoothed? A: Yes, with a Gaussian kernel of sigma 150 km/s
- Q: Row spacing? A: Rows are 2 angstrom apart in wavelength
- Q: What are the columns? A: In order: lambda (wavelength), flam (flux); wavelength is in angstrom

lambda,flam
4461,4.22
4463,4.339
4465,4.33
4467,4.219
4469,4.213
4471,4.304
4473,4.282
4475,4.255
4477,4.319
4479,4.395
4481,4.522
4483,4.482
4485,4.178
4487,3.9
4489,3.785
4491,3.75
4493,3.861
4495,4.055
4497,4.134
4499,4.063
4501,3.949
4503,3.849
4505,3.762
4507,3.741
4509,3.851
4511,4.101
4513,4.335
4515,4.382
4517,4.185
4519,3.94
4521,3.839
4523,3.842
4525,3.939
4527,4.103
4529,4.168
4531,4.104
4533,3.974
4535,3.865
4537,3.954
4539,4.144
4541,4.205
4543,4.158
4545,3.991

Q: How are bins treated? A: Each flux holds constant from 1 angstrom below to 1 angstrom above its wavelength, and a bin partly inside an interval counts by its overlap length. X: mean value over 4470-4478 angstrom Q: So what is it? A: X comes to 4.29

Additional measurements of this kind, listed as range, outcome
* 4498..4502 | 4.01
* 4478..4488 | 4.3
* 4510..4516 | 4.27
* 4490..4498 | 3.95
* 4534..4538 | 3.91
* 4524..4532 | 4.08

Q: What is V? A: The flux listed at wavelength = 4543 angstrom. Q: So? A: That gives 4.158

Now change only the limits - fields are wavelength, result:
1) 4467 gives 4.219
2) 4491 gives 3.75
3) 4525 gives 3.939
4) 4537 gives 3.954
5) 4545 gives 3.991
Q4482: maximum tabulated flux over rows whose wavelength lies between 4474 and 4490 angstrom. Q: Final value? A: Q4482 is 4.522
